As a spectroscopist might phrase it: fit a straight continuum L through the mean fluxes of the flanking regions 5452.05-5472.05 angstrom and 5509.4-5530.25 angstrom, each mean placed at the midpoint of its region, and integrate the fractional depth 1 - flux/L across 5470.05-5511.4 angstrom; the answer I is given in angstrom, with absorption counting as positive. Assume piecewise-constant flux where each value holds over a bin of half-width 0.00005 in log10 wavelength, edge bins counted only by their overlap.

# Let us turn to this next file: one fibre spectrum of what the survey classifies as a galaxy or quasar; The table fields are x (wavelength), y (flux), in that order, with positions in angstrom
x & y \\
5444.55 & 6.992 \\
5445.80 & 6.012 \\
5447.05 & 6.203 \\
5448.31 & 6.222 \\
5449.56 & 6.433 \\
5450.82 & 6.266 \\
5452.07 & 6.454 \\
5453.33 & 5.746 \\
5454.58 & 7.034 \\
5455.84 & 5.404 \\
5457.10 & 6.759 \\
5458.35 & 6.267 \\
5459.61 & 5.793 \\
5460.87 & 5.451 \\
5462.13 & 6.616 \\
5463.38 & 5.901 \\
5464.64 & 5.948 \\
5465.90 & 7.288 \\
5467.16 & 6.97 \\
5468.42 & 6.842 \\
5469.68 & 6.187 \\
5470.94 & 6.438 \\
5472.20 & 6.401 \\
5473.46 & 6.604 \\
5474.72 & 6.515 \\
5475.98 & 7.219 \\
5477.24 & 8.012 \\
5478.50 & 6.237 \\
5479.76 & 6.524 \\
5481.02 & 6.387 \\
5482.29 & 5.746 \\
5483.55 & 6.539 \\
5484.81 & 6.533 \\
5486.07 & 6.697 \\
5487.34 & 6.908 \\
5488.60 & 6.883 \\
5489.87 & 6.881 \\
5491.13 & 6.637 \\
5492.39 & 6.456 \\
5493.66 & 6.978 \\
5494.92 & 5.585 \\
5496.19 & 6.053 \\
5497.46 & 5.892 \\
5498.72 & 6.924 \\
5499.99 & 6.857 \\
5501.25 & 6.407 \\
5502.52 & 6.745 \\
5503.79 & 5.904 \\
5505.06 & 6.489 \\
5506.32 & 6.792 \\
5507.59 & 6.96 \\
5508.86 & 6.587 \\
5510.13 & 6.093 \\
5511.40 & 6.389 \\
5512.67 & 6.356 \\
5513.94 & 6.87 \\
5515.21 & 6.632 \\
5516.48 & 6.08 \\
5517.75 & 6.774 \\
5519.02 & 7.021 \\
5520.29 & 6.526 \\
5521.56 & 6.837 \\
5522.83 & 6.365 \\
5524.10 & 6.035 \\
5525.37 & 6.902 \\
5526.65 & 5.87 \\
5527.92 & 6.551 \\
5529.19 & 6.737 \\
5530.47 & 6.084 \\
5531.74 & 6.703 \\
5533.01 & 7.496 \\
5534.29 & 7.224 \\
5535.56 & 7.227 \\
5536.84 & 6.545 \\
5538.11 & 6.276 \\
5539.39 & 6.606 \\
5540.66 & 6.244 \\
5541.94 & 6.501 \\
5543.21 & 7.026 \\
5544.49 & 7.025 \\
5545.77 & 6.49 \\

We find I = -1.0 angstrom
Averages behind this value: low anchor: 6.31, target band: 6.55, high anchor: 6.49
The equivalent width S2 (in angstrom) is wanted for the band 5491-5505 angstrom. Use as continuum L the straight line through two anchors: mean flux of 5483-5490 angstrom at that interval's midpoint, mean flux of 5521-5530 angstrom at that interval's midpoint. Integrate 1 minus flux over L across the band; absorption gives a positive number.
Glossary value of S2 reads 0.5 angstrom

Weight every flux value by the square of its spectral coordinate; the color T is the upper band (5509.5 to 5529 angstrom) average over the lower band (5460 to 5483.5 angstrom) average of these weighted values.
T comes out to 1.0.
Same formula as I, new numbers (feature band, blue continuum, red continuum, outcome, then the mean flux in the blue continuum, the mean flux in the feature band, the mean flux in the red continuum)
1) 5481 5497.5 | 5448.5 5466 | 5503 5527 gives -0.23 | 6.21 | 6.46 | 6.51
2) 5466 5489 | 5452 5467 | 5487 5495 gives -0.60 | 6.23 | 6.66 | 6.68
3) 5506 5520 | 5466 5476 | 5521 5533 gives -0.10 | 6.64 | 6.59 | 6.51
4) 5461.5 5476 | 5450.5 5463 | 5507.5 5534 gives -0.70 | 6.17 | 6.55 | 6.56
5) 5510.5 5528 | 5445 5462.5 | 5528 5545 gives 0.31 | 6.19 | 6.51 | 6.74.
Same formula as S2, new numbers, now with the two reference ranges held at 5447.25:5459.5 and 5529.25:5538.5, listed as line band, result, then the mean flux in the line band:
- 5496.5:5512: 0.26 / 6.49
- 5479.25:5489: -0.07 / 6.52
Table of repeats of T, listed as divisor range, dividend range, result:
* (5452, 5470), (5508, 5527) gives 1.05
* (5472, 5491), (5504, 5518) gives 0.99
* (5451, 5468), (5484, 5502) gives 1.05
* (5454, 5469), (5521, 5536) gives 1.08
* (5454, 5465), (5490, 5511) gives 1.07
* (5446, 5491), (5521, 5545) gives 1.05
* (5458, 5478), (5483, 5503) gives 1.01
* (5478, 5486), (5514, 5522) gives 1.06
